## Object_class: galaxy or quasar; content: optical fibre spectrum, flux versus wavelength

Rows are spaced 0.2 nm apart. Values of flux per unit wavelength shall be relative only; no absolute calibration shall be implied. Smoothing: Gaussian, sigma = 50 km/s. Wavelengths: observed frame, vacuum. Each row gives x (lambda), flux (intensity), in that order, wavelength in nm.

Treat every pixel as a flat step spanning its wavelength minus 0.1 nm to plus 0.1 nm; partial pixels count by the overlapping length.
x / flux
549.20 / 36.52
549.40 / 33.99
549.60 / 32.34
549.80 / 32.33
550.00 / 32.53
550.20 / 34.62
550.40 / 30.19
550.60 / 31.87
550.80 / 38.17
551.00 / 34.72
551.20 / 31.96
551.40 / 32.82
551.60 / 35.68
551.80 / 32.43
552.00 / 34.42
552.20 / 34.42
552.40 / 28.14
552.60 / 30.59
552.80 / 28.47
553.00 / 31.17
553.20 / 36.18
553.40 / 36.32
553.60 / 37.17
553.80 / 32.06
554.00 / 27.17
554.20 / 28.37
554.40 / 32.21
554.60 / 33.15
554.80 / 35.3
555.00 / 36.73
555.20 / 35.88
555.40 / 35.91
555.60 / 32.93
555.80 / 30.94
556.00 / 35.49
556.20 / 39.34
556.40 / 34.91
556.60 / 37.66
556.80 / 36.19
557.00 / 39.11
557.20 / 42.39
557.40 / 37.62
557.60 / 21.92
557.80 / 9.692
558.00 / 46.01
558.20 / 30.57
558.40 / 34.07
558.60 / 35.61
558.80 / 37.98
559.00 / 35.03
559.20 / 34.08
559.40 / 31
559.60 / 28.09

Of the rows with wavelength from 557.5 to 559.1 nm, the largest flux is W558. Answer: 46.01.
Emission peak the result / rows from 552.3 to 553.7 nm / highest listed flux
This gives 37.17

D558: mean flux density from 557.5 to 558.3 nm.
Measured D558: 27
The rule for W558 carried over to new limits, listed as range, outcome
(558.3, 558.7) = 35.61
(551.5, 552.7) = 35.68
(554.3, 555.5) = 36.73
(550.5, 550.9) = 38.17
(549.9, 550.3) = 34.62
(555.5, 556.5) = 39.34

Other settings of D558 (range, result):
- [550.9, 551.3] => 33.3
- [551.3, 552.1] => 33.8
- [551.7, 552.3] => 33.8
